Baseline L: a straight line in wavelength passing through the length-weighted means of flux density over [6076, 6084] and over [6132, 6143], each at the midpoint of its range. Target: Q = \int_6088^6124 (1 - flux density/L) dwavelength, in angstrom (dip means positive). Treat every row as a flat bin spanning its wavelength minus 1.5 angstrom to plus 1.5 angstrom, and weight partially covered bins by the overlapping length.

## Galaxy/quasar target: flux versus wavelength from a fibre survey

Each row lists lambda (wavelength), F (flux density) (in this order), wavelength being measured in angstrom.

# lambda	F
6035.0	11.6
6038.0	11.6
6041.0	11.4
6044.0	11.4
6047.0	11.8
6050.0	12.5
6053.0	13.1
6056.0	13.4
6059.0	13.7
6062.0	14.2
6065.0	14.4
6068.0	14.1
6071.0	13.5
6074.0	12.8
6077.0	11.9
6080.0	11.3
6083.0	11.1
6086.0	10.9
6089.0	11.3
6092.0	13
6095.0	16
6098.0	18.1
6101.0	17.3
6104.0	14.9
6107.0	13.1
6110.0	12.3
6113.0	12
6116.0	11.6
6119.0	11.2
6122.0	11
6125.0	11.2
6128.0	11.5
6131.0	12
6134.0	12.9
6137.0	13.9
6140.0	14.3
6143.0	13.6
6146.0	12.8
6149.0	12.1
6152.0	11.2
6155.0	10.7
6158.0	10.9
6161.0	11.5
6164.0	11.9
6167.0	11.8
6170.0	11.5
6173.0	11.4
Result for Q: -3.26 angstrom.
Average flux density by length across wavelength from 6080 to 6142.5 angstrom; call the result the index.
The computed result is 12.9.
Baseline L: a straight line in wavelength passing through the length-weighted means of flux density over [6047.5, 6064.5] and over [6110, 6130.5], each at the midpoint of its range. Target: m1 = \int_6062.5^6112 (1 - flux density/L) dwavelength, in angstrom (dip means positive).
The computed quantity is -4.3 angstrom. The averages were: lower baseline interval 13.3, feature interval 13.5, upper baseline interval 11.5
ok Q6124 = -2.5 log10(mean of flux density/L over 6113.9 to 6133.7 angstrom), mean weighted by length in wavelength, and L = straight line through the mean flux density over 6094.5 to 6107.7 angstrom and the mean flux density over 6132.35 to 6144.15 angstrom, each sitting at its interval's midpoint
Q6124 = 0.25 mag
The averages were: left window 16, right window 13.7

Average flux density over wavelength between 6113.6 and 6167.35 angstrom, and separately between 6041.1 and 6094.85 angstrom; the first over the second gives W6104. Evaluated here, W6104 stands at 0.95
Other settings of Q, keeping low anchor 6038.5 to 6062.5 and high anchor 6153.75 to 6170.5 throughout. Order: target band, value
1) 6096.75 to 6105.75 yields -3.4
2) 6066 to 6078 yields -0.8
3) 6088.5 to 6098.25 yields -1.9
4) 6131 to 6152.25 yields -2.6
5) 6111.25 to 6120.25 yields 0.2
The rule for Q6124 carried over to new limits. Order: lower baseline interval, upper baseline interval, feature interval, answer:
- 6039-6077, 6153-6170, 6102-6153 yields -0.06 mag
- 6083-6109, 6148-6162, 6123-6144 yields -0.04 mag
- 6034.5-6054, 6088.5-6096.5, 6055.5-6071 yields -0.11 mag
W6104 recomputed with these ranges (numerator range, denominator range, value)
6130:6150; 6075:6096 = 1.08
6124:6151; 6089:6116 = 0.89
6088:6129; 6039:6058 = 1.08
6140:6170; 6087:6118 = 0.86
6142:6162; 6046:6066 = 0.89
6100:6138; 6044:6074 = 0.95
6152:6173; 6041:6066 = 0.88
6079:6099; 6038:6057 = 1.07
